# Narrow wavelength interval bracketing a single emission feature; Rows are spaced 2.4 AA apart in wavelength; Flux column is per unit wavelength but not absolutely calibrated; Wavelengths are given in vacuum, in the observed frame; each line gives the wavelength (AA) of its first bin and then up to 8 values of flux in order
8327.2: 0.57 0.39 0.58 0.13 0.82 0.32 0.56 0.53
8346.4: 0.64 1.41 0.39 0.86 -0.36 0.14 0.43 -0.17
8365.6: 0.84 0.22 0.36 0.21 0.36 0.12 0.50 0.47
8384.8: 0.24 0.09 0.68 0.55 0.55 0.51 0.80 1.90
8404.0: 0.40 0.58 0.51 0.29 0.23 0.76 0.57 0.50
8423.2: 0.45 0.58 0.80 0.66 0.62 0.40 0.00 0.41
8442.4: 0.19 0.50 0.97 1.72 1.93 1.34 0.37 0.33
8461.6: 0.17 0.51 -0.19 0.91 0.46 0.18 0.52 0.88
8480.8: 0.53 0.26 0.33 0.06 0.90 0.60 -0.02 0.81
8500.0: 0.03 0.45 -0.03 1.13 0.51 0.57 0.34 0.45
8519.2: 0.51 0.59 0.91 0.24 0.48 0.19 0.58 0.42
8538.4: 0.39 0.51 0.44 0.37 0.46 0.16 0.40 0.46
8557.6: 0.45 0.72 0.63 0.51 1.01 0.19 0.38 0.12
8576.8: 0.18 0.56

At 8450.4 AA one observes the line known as H-gamma 4340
